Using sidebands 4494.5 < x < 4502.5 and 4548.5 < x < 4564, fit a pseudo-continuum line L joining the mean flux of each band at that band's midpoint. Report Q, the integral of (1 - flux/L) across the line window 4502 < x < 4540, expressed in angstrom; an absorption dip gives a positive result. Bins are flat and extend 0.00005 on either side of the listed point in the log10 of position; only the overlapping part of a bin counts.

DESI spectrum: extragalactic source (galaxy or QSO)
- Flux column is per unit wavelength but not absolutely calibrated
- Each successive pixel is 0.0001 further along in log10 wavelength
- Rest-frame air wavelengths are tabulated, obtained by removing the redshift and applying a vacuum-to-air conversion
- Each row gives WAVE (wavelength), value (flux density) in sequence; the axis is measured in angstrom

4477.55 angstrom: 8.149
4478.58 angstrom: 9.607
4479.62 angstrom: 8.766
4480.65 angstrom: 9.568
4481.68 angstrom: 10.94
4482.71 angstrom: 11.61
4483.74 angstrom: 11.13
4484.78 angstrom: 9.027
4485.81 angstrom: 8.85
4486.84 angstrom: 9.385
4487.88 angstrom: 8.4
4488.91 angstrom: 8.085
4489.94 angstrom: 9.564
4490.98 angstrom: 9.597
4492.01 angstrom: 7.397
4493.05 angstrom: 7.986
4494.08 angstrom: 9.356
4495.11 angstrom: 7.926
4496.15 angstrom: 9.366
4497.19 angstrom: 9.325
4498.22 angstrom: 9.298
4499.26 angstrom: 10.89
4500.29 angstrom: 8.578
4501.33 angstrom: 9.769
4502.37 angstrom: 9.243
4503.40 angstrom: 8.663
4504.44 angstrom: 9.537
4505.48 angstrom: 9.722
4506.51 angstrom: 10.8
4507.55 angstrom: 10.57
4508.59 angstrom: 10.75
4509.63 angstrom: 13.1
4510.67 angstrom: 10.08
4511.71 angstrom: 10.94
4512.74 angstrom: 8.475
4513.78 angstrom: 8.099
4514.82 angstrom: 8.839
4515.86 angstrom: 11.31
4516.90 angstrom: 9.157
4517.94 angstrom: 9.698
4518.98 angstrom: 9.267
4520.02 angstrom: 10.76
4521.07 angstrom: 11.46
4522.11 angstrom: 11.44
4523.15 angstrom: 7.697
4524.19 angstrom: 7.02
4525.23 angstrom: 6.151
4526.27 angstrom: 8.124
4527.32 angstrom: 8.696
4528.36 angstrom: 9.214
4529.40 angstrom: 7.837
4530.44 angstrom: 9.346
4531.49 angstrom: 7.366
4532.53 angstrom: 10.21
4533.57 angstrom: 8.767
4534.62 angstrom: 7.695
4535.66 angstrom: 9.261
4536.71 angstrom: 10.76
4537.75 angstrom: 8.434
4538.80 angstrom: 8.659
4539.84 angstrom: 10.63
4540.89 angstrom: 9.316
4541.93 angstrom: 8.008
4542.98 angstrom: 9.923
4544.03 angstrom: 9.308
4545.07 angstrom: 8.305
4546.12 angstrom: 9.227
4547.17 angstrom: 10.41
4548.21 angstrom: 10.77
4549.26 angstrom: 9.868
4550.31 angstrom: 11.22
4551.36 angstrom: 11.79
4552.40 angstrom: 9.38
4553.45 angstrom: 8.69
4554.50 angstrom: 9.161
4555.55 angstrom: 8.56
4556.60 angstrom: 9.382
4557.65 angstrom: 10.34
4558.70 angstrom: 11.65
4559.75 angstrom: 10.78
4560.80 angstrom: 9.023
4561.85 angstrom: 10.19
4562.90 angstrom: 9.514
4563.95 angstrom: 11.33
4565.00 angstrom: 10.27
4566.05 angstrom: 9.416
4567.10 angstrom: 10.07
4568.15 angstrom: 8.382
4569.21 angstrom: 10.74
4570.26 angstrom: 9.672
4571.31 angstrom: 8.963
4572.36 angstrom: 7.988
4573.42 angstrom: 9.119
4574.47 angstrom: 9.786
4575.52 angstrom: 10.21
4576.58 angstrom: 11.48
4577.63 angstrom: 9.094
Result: 0.7 angstrom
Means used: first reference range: 9.3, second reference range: 10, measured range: 9.39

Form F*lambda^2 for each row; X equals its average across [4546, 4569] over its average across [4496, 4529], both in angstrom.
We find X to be 1.1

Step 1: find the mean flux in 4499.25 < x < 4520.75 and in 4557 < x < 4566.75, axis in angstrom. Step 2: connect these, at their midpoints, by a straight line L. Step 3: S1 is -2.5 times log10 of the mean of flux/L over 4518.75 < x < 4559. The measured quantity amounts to 0.09 mag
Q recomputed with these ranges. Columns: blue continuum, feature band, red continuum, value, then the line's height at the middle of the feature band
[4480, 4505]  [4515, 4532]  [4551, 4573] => 0.9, 9.51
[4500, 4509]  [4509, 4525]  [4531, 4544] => -0.4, 9.5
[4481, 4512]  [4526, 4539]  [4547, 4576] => 1.3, 9.78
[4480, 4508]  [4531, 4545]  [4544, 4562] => 1.0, 9.78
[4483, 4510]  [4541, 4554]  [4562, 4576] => -0.2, 9.61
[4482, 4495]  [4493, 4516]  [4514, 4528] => -1.3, 9.18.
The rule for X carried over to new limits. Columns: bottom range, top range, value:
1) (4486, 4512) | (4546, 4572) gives 1.07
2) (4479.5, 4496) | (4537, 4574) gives 1.08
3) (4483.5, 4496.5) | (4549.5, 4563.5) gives 1.16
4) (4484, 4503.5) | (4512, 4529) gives 1.02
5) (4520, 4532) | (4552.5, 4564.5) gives 1.15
